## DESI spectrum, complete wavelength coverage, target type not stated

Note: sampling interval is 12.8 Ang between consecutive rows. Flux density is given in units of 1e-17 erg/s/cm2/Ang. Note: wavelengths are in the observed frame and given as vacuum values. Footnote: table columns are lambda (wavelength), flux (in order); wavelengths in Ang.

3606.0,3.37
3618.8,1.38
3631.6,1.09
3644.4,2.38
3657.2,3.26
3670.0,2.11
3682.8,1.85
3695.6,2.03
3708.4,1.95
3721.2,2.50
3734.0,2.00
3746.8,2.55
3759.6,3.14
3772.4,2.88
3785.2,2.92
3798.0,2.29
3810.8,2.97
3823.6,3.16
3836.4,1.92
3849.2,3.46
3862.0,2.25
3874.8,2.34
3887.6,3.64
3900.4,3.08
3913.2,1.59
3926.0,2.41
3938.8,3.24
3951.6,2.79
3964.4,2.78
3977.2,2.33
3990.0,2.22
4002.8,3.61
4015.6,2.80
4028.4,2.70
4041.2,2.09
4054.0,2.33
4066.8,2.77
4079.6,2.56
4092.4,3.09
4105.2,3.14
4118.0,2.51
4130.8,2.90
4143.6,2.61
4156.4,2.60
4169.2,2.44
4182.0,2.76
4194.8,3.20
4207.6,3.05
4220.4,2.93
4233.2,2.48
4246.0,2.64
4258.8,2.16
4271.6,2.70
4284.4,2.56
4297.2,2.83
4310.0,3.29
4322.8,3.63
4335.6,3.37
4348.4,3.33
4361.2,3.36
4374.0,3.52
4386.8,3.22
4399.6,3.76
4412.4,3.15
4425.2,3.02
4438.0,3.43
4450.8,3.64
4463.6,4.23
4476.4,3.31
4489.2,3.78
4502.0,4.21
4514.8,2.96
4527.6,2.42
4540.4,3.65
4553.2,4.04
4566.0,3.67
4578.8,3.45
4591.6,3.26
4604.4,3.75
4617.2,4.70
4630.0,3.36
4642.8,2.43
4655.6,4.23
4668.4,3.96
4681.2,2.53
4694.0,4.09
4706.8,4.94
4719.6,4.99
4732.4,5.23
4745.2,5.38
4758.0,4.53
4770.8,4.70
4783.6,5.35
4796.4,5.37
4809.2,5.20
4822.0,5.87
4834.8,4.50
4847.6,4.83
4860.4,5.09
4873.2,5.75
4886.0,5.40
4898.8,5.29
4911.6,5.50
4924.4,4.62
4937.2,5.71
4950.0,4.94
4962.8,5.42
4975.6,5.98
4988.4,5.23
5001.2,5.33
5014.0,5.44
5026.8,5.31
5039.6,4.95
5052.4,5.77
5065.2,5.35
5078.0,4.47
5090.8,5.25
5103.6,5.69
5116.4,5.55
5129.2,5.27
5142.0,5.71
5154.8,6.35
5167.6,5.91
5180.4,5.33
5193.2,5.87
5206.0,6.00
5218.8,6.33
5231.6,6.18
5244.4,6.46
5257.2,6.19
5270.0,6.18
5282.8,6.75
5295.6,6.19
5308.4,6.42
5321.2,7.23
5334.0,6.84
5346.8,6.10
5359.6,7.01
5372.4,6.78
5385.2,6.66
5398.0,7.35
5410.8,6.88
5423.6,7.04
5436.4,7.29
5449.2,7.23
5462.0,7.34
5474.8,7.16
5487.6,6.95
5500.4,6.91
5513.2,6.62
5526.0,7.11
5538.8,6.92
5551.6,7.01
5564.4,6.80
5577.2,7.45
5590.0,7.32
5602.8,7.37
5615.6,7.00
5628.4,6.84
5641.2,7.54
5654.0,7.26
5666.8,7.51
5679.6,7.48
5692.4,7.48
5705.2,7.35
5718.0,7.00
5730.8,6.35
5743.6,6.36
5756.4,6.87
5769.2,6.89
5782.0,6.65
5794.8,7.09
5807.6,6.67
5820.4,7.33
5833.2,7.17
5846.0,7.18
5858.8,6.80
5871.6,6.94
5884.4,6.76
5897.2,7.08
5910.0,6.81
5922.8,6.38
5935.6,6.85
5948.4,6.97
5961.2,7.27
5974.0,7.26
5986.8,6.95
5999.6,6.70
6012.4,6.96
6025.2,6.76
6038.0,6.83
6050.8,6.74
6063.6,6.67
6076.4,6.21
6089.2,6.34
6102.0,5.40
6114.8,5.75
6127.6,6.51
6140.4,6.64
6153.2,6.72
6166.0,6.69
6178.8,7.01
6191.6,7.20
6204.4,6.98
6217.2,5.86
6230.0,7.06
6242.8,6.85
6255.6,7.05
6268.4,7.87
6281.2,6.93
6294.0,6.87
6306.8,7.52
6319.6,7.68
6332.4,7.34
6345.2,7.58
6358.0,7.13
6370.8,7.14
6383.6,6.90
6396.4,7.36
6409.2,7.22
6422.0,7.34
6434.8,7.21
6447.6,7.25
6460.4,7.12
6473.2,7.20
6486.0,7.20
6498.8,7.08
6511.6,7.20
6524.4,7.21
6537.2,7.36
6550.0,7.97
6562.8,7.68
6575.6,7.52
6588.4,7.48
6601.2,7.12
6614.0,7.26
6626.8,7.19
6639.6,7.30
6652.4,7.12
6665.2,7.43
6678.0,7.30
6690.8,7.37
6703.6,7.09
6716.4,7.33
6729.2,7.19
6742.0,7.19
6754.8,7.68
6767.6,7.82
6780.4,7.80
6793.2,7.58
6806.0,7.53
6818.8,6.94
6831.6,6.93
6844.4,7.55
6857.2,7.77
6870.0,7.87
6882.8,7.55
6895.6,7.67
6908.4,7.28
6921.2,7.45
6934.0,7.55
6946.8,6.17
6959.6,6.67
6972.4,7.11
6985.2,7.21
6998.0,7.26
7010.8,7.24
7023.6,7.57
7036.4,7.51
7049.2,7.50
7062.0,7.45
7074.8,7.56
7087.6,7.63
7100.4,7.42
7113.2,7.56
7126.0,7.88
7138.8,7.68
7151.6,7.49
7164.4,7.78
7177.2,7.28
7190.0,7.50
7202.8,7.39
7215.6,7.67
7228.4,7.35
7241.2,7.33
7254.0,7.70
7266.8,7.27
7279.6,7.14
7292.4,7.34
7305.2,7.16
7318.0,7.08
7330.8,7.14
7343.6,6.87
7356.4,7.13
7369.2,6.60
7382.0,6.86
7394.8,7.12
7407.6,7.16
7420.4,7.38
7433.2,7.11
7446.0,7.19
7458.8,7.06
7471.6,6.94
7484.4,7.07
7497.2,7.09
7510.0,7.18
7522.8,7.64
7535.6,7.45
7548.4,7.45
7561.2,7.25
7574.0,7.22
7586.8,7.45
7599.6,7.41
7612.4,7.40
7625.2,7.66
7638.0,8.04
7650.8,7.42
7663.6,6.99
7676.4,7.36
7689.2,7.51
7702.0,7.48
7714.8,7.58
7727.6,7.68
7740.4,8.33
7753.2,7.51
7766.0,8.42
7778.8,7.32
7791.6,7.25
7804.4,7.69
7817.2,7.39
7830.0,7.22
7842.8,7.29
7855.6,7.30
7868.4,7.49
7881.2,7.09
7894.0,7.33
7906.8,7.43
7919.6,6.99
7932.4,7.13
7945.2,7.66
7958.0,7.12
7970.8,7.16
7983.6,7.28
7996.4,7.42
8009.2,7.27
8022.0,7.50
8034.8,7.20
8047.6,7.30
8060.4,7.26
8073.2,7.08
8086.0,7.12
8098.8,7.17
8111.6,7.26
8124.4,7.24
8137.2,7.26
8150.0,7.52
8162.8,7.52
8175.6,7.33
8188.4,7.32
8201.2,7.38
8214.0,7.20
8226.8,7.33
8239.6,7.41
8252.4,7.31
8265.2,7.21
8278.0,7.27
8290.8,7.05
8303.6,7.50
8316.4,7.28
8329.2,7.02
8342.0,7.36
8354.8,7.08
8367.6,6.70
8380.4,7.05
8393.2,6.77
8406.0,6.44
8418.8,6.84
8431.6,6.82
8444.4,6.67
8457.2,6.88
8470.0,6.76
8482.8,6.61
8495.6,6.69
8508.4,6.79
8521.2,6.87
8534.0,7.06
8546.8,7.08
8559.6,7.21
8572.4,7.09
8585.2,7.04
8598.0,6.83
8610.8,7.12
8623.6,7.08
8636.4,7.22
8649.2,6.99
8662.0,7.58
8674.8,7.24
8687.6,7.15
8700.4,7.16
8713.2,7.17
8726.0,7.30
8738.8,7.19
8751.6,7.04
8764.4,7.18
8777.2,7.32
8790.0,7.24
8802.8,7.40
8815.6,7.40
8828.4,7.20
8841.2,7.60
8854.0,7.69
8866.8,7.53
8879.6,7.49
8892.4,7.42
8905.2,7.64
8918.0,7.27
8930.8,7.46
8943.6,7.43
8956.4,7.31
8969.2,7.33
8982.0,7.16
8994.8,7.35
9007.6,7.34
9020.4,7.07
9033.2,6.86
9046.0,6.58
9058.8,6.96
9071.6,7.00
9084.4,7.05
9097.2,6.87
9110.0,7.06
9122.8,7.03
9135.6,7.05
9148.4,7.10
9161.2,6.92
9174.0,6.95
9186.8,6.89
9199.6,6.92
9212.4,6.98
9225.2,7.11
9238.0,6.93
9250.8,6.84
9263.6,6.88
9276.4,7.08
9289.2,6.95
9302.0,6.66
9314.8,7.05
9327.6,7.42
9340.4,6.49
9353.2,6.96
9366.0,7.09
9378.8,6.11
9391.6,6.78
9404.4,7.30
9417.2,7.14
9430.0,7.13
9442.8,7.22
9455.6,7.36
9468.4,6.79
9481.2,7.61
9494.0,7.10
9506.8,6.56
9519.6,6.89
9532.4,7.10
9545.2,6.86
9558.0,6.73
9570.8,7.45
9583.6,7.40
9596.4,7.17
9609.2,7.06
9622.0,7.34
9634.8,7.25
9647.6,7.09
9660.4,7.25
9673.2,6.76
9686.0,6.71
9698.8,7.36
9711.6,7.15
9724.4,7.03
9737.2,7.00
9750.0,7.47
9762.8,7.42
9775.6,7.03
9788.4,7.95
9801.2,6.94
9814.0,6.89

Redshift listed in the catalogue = 0.180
